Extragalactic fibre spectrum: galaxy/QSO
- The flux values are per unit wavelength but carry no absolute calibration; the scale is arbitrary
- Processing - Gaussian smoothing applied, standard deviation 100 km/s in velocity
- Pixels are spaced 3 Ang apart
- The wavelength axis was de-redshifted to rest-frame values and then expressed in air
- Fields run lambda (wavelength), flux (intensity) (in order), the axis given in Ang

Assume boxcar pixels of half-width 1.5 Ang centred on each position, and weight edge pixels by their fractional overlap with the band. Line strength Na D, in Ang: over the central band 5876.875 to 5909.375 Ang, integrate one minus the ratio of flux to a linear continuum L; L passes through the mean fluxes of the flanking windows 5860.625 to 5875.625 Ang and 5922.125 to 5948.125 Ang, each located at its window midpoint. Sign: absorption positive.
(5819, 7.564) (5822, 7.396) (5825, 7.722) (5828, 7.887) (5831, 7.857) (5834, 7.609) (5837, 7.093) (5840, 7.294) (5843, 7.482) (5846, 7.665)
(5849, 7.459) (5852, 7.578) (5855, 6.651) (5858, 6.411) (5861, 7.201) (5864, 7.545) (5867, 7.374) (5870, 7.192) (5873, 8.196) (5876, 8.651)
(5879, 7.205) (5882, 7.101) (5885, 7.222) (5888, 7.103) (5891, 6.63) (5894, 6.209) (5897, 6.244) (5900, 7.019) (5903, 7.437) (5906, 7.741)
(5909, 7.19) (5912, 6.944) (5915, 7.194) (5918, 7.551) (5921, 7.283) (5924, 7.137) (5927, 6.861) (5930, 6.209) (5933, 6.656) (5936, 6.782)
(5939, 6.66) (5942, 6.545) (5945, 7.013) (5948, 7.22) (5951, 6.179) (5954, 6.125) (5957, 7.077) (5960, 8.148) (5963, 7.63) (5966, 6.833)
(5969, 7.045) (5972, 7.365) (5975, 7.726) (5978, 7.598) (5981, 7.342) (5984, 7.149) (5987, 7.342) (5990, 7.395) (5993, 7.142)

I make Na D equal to 1.16 Ang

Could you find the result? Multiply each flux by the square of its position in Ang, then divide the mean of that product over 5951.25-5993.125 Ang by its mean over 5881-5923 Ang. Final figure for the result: 1.05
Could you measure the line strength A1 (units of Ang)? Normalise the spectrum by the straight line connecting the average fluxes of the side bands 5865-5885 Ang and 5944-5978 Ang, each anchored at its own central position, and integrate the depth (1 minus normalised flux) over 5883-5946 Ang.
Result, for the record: 3.8 Ang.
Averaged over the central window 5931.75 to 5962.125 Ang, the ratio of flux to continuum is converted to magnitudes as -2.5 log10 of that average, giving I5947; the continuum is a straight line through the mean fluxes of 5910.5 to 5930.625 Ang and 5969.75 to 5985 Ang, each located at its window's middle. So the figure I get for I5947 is 0.058 mag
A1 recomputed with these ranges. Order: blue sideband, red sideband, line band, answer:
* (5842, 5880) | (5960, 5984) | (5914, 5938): 1.51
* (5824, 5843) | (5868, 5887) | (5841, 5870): 1.19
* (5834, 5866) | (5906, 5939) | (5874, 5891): -0.62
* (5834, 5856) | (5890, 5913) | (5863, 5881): -1.33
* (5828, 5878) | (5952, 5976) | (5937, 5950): 0.77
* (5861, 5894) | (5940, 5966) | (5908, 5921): -0.11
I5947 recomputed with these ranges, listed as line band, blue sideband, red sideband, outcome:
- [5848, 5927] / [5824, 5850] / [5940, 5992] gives 0.030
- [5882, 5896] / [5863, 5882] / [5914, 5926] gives 0.109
